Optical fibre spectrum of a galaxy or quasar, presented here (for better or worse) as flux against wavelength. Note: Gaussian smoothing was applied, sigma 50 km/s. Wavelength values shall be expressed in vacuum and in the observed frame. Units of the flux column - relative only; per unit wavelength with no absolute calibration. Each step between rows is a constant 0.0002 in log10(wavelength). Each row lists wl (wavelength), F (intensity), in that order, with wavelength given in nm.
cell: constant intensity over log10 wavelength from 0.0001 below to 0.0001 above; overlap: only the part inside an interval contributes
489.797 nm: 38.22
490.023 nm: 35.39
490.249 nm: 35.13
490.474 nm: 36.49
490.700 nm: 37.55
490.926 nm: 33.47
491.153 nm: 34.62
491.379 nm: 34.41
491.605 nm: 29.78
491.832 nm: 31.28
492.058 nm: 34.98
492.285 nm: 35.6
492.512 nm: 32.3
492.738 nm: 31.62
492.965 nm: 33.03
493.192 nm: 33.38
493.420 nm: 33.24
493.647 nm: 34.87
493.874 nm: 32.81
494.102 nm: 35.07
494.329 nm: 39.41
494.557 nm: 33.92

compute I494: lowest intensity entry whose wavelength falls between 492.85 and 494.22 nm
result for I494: 32.81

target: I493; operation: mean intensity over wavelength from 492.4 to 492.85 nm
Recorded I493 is 32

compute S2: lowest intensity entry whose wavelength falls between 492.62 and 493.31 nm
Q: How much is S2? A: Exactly 31.62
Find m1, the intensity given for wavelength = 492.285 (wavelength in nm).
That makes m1 35.6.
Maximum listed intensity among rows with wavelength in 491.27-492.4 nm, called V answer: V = 35.6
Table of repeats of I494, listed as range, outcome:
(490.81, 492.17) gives 29.78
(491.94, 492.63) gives 32.3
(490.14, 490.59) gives 35.13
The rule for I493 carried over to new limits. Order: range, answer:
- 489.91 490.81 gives 36.1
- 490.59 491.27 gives 35.2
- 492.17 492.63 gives 33.9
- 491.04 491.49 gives 34.5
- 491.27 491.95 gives 31.8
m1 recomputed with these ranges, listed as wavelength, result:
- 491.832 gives 31.28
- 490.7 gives 37.55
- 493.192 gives 33.38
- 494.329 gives 39.41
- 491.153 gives 34.62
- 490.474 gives 36.49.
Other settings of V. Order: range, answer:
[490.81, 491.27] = 34.62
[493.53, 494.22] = 35.07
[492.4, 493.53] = 33.38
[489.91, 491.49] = 37.55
